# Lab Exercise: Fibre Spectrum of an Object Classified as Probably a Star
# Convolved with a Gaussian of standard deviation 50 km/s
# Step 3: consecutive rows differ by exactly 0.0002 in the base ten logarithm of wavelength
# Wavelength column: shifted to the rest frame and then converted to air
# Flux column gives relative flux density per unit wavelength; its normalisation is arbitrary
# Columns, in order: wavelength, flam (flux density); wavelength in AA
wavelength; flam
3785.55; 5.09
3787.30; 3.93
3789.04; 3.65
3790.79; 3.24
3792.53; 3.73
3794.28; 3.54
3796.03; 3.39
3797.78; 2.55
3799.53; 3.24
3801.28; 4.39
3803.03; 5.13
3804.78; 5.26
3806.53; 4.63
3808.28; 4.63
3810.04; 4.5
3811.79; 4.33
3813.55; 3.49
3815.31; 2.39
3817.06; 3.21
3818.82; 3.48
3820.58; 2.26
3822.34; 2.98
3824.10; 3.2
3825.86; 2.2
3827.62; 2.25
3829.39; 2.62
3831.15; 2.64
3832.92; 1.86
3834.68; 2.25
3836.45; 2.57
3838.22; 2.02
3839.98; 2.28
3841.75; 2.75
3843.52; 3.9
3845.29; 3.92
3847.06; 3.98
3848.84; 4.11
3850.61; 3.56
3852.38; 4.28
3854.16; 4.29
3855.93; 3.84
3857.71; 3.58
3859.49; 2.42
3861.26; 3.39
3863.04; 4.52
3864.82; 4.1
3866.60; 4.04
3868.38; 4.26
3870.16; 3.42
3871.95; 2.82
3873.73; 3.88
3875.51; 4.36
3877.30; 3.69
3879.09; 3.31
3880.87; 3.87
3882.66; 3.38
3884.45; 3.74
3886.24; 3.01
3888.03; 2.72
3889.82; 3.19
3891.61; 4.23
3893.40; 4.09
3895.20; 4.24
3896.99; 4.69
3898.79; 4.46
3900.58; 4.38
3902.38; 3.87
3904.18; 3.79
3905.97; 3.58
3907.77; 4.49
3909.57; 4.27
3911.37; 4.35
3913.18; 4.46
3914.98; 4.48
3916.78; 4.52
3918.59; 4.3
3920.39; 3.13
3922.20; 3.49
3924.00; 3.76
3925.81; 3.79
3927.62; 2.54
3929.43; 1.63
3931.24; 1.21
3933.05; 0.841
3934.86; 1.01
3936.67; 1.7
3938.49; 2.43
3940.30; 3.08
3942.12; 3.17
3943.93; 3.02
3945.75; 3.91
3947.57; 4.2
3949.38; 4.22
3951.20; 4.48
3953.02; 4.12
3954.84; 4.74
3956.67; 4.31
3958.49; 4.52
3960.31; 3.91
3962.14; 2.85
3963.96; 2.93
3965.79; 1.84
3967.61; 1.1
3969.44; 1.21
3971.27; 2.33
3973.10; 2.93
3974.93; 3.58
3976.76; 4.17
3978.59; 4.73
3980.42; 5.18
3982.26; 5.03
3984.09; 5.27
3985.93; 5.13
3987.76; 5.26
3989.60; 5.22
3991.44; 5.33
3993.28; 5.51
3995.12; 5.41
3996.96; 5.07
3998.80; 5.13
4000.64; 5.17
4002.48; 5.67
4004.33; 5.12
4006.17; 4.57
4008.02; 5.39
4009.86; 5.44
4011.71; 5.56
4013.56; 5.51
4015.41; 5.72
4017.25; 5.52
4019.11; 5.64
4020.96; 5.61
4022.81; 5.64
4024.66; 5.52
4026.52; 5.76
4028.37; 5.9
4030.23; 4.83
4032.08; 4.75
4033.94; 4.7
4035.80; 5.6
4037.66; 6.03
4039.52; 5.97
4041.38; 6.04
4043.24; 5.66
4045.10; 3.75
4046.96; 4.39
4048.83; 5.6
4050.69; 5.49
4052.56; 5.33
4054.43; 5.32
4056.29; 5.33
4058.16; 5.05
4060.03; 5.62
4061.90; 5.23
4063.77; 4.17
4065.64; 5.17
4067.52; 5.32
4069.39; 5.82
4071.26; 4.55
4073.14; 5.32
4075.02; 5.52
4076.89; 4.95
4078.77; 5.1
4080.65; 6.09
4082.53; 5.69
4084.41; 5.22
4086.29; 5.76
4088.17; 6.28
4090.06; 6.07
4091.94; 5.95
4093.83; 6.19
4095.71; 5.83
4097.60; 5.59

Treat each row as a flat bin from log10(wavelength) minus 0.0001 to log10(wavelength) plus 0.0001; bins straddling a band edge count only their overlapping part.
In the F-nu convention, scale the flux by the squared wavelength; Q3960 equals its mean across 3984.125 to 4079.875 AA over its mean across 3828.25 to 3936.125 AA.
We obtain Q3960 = 1.65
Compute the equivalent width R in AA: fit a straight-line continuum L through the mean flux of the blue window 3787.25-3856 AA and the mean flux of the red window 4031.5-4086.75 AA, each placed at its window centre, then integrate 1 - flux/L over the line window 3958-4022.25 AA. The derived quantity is 3.0 AA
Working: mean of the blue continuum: 3.4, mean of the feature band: 4.54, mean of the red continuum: 5.28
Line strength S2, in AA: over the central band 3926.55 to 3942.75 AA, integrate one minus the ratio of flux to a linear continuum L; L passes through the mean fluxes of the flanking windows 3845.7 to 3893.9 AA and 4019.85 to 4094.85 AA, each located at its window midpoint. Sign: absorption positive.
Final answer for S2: 8.8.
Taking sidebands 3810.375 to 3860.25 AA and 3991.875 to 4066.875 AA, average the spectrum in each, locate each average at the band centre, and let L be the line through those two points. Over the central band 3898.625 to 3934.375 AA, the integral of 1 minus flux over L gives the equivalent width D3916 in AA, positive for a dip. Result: 4.4 AA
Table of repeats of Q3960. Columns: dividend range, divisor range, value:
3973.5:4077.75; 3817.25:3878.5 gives 1.74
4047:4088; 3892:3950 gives 1.65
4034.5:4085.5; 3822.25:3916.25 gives 1.63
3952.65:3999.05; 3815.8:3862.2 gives 1.43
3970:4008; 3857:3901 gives 1.35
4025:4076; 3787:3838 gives 1.78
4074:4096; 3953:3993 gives 1.54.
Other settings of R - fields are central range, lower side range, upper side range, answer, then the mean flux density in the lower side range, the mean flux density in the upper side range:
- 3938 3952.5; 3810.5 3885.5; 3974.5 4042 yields 2.95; 3.33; 5.3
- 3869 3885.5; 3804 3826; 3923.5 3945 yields -3.73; 3.62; 2.33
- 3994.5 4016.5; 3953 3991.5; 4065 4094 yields -4.67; 3.86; 5.55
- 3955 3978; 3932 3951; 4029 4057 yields 2.26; 2.81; 5.26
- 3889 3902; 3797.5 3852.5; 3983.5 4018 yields -0.14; 3.33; 5.32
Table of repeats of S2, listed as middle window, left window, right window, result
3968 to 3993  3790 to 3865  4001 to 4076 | 3.1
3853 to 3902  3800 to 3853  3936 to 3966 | -4.8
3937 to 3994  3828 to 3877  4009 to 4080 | 8.9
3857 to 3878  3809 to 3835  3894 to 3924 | -0.8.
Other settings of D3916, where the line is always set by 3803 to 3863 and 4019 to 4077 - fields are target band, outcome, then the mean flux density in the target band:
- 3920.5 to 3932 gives 3.9 AA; 2.78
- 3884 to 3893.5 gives 1.0 AA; 3.44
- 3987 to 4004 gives -1.7 AA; 5.3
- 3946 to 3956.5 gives 0.2 AA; 4.32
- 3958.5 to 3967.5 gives 3.3 AA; 2.89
